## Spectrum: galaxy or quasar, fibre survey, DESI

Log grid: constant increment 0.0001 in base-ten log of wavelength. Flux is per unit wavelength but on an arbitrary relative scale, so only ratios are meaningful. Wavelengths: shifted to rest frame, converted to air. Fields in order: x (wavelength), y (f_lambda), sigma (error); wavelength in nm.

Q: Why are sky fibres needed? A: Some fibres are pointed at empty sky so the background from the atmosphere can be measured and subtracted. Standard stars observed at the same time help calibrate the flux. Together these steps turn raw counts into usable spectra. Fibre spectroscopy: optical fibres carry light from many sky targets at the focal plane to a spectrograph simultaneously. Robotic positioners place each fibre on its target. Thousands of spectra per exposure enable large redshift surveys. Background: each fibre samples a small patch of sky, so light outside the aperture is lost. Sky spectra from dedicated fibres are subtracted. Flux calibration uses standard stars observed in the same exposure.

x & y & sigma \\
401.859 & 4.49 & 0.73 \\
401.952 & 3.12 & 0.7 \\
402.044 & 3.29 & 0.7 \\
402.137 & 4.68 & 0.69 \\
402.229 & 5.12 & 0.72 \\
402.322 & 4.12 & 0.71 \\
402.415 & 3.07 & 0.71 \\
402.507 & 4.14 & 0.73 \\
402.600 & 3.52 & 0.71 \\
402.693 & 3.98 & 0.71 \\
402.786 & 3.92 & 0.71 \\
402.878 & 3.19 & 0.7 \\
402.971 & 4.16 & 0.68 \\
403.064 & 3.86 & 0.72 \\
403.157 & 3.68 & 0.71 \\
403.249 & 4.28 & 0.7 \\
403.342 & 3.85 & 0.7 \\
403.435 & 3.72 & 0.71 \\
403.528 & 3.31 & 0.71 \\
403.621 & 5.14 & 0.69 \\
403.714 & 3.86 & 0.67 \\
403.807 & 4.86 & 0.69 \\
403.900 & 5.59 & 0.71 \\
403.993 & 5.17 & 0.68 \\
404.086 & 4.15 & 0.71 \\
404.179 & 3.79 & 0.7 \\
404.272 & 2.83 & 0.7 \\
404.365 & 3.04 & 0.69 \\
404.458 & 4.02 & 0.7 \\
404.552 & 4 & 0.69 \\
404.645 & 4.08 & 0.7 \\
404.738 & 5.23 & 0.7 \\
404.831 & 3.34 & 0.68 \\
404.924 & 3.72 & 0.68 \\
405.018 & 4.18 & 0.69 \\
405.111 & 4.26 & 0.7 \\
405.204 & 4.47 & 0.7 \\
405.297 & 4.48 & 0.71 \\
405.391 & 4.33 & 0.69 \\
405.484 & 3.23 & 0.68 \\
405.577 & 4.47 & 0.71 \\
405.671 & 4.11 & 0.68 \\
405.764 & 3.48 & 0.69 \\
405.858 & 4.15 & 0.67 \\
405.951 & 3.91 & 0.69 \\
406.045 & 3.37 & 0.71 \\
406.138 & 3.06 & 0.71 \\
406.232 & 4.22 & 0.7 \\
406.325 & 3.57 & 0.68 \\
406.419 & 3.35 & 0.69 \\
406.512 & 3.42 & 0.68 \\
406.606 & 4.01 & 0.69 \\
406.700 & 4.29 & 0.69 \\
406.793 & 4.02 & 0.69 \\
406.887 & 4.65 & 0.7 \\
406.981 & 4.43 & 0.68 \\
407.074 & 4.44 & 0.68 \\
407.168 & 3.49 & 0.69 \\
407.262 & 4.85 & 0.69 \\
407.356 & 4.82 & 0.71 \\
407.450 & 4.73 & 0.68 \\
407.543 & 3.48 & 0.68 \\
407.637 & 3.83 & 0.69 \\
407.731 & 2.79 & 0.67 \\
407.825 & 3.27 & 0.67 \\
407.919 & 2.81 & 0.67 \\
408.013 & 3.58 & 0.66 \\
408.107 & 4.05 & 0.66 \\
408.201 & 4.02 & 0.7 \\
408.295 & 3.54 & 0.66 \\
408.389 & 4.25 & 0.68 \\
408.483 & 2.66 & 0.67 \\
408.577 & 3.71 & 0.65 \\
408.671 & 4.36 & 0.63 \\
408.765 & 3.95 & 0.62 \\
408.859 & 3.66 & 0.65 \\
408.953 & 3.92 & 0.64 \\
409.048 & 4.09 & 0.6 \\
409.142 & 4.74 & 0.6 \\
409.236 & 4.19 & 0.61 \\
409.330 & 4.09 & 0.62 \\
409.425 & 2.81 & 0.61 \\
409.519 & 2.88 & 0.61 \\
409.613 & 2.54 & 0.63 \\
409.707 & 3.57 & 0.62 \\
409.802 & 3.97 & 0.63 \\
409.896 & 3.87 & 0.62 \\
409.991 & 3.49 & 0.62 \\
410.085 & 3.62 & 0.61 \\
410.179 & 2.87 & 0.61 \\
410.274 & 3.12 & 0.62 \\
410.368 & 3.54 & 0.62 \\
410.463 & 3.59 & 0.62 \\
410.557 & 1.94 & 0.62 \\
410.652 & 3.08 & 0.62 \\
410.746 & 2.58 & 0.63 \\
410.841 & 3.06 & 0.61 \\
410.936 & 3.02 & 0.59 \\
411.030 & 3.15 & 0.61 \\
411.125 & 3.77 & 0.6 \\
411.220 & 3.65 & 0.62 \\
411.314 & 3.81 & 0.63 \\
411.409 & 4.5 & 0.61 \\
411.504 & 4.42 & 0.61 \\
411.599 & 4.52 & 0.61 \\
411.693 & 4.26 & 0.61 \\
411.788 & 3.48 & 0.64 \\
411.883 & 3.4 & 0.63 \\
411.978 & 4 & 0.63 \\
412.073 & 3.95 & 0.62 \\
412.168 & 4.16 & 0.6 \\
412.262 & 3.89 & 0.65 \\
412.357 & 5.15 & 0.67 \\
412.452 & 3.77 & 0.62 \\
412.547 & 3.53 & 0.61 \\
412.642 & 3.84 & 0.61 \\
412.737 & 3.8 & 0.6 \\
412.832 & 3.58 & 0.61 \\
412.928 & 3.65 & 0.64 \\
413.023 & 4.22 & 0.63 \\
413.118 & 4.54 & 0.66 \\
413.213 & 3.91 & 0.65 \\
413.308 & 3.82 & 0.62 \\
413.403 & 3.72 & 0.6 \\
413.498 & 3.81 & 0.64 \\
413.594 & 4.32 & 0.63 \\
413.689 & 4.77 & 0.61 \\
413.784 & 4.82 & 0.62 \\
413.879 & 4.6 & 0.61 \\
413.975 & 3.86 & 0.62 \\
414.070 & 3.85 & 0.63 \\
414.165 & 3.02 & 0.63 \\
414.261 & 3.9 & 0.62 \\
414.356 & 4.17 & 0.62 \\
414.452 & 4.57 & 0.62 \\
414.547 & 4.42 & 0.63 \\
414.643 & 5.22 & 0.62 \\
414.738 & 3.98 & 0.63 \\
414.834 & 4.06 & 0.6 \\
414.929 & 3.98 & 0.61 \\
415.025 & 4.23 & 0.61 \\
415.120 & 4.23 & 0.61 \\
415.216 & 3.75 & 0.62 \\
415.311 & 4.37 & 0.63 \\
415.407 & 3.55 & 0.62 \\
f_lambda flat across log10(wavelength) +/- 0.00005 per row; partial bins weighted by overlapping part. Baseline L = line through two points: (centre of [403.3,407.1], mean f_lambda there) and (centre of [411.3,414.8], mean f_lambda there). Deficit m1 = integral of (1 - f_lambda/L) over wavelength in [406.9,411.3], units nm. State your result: 0.48 nm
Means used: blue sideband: 4.04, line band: 3.61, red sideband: 4.09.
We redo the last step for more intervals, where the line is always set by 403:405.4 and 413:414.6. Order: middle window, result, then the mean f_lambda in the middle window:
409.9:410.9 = 0.244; 3.12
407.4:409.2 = 0.159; 3.77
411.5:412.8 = 0.045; 4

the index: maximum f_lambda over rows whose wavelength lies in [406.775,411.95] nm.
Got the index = 4.85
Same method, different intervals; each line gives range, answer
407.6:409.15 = 4.74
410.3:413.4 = 5.15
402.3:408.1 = 5.59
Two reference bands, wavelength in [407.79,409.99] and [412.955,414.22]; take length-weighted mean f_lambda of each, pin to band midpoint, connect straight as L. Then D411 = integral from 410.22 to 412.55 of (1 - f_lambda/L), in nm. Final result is 0.15 nm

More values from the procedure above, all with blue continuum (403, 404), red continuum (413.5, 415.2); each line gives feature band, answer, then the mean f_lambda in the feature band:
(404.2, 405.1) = 0.09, 3.84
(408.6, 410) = 0.16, 3.75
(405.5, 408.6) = 0.30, 3.84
